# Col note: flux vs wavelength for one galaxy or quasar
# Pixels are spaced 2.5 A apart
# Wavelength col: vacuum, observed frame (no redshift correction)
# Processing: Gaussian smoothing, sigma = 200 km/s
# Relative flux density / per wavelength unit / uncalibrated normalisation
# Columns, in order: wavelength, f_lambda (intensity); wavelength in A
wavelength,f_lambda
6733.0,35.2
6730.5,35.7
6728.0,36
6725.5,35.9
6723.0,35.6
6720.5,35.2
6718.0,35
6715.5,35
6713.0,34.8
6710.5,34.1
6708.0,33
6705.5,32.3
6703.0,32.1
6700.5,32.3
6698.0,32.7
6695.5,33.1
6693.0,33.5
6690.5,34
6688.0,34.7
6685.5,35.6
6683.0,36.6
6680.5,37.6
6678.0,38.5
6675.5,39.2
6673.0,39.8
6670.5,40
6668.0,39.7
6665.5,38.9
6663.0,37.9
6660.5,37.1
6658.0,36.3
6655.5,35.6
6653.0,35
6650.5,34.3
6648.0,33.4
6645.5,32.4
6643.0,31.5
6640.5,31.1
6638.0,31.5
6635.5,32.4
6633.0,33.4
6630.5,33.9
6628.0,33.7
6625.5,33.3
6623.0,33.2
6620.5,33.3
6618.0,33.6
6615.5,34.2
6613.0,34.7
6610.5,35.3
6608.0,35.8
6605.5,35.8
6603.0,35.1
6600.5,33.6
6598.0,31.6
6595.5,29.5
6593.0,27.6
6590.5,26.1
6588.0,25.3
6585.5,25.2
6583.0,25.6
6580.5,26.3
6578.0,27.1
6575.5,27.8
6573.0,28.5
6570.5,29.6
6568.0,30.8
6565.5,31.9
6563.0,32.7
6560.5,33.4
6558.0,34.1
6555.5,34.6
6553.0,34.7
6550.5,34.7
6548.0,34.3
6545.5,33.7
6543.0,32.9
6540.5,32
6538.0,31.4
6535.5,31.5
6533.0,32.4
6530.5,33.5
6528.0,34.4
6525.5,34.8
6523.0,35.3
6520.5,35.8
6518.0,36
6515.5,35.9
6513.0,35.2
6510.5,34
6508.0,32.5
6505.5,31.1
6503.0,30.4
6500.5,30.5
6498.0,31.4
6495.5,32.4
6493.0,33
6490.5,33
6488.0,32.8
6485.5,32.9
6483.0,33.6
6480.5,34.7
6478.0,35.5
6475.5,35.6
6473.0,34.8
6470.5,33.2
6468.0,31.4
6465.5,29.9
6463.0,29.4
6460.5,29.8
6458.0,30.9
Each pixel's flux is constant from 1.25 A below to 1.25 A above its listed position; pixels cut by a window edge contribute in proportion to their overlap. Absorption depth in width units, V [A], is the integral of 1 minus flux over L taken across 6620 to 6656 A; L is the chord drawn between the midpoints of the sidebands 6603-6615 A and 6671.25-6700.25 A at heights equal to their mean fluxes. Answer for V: 2.4 A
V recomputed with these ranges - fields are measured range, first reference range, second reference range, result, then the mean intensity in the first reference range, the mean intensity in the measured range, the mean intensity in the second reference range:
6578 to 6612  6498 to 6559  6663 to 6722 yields 4.2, 33.5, 30.1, 35.6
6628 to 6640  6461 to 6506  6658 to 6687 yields 1.4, 32.5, 32.8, 38.1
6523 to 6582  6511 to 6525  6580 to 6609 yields 1.6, 35.5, 32.1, 29.8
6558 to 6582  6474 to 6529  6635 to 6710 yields 3.0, 33.7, 30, 35.1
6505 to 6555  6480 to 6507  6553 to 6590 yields -4.6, 32.3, 33.9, 29.6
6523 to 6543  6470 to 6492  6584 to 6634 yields 0.2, 34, 33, 32.2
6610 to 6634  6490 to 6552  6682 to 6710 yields -0.2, 33.3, 33.8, 33.6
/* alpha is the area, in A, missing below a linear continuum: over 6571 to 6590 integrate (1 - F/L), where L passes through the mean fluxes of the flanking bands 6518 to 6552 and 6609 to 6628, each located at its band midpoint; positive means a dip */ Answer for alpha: 4.0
